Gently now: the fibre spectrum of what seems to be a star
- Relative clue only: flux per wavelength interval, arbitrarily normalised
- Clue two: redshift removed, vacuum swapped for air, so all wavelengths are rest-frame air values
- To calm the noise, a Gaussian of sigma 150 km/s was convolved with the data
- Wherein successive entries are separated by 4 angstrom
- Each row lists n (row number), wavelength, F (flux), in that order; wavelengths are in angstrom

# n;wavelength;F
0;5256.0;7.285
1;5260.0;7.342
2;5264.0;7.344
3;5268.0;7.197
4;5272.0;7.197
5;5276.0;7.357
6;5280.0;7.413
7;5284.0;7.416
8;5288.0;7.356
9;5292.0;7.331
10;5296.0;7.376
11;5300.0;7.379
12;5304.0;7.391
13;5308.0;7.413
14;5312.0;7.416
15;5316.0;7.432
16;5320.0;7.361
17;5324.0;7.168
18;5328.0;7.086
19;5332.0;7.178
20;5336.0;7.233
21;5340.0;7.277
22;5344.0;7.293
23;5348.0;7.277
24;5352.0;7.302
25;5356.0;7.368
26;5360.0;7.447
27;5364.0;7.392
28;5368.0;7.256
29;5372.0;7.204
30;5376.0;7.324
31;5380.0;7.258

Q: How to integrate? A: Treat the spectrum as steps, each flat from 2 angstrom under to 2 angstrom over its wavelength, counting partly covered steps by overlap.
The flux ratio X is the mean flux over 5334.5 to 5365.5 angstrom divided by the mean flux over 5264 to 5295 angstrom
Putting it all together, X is 1.00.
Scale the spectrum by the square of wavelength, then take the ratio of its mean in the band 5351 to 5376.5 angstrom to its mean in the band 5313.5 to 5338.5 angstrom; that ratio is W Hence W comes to 1.03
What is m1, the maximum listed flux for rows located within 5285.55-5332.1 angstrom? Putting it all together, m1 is 7.432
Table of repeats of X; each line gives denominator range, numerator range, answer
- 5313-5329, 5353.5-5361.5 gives 1.02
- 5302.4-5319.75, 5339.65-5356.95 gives 0.99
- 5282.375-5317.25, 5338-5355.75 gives 0.99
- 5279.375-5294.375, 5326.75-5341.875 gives 0.98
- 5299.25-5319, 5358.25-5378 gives 0.99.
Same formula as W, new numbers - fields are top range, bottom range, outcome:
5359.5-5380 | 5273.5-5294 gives 1.02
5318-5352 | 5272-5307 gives 1.00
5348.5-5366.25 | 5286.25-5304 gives 1.02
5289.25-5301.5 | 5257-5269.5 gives 1.02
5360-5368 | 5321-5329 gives 1.04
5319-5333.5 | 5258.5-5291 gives 1.00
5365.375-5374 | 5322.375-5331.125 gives 1.03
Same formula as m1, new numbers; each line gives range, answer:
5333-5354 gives 7.302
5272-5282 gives 7.413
